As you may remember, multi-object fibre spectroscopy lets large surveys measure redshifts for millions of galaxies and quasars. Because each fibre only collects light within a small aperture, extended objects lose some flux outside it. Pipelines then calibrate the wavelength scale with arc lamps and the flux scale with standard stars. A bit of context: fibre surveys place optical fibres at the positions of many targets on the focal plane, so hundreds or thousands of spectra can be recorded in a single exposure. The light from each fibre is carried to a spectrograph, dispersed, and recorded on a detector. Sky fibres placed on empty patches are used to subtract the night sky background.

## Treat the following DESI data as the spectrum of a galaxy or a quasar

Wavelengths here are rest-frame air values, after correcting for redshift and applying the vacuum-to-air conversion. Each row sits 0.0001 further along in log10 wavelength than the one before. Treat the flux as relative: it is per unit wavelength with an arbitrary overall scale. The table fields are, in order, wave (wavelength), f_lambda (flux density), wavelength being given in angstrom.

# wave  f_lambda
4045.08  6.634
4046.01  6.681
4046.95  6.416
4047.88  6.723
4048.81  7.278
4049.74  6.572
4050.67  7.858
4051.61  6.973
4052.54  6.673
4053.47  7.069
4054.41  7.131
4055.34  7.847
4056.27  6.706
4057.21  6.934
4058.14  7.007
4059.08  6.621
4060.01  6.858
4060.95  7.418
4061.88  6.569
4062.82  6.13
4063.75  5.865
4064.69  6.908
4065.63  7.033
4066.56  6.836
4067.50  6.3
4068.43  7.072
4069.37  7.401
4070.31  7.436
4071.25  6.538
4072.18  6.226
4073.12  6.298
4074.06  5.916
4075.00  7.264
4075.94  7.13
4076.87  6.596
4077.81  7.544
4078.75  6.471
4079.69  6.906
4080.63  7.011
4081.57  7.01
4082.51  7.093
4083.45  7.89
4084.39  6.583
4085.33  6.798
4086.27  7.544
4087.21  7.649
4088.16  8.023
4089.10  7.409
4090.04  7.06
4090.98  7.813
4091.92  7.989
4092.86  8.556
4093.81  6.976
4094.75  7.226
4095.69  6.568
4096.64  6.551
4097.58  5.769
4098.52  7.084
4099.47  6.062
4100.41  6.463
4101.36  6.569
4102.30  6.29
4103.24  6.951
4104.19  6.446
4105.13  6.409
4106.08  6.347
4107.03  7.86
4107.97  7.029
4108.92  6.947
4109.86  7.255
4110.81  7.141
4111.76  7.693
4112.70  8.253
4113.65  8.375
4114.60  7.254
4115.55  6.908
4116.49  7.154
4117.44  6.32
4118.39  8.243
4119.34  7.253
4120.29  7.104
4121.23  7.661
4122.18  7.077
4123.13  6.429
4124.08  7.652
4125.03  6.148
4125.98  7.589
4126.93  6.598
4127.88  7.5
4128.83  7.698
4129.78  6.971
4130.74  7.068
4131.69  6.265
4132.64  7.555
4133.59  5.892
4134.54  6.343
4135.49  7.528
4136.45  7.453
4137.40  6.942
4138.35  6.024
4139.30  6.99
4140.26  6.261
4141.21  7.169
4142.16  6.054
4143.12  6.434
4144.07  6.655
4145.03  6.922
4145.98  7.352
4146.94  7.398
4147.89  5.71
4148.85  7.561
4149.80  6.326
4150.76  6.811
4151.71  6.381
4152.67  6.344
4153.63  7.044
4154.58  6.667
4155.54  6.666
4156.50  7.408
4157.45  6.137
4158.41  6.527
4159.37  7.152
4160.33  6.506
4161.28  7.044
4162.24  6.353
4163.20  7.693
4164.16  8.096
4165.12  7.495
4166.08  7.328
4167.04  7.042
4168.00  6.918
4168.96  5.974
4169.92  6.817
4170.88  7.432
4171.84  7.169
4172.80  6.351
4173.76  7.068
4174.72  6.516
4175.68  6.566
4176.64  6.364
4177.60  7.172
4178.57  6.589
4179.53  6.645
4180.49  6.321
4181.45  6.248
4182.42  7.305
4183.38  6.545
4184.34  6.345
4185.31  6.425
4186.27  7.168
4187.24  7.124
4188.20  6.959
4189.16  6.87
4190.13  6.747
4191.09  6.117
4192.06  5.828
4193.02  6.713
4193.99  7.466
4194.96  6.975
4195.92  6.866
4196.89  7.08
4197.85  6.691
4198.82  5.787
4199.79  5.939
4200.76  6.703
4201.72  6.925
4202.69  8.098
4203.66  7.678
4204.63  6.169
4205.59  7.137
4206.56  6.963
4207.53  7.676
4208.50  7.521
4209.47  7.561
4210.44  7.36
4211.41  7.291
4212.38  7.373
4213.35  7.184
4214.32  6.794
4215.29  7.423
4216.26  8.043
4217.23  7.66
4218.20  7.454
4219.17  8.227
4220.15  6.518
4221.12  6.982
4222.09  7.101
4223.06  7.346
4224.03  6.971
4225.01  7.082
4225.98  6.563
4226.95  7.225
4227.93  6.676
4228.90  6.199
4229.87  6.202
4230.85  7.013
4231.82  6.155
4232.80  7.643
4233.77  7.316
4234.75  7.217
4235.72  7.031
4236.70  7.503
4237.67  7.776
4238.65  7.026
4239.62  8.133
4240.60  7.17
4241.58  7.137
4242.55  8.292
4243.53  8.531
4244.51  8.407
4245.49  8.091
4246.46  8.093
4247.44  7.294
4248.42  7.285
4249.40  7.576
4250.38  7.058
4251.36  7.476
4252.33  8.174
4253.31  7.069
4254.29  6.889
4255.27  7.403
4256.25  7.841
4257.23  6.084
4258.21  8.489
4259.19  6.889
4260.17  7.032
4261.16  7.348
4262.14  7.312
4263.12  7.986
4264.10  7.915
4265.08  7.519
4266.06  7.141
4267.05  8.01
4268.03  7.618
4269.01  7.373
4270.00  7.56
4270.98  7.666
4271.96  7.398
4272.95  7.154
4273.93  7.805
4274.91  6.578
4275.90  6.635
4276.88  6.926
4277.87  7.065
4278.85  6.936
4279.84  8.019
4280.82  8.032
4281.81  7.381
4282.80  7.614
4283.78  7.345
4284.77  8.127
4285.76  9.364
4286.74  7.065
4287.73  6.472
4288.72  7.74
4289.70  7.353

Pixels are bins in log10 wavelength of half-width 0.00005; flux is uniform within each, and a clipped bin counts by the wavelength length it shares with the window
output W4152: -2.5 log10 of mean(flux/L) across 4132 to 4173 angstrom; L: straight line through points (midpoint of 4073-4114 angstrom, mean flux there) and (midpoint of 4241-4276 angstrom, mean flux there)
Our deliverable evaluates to 0.06 mag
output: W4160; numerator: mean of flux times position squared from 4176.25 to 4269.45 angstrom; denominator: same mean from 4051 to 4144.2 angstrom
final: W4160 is 1.09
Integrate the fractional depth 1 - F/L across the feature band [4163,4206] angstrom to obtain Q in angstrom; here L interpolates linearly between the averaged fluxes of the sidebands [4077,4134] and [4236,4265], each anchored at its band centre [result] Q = 3.05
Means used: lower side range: 7.1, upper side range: 7.56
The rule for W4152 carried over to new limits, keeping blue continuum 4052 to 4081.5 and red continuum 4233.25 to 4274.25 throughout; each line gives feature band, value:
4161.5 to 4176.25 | 0.03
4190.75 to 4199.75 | 0.11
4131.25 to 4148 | 0.06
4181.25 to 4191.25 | 0.08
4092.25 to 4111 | 0.02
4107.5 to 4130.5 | -0.04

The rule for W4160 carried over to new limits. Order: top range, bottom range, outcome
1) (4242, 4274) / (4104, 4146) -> 1.15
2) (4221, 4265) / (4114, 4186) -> 1.12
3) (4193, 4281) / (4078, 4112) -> 1.11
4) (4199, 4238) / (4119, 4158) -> 1.08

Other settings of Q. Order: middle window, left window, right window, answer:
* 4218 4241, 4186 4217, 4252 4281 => 0.2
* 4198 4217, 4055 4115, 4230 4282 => 0.4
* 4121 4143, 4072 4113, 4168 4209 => 0.1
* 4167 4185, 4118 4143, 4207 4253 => 1.1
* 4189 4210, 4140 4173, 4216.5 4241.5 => 0.4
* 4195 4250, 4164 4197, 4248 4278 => -1.1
